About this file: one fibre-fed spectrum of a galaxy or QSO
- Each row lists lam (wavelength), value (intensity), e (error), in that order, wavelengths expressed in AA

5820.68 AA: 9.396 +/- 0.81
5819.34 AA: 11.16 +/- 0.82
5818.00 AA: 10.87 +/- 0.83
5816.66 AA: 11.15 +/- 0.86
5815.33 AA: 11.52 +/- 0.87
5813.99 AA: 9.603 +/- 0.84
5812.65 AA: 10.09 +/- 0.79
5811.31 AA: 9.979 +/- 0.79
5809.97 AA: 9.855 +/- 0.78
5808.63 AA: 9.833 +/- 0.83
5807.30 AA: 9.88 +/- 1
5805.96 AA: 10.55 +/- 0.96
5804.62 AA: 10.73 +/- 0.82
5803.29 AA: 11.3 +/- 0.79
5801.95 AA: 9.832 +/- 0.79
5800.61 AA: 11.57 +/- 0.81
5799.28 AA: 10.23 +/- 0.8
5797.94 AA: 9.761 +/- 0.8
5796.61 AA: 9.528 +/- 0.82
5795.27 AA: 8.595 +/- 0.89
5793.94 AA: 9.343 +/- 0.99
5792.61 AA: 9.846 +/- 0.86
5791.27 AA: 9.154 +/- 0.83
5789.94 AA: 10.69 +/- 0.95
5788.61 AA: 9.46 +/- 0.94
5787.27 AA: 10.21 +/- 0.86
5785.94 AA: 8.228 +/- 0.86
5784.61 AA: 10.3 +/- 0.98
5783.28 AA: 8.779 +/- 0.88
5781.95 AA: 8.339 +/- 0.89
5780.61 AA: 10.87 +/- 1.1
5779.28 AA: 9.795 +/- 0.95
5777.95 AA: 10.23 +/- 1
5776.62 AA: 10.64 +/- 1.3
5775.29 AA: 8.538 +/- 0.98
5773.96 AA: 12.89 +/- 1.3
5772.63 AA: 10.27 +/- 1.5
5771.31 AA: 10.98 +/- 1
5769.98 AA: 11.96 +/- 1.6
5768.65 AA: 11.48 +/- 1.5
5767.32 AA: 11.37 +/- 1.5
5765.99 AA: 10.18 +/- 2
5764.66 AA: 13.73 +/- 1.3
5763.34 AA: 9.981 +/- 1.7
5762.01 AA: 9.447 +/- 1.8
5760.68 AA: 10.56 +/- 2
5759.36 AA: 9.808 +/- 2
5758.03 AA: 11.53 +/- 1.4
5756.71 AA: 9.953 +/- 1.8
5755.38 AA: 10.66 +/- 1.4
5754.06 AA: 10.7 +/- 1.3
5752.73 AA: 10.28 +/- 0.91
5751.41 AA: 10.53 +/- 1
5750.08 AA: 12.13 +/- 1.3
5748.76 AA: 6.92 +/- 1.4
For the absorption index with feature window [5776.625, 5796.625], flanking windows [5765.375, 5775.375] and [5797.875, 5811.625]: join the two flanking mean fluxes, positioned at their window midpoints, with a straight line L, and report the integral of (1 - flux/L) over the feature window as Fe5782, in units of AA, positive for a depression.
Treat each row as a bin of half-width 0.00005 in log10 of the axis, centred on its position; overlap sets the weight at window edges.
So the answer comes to 2.1 AA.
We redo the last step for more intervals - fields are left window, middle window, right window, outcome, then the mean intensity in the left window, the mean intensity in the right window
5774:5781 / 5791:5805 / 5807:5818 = 0.37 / 10.2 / 10.3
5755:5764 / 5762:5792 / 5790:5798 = -1.47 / 10.3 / 9.45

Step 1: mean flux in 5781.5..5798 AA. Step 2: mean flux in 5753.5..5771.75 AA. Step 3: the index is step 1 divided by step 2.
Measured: 0.9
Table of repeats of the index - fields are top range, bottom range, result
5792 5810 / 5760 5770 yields 0.91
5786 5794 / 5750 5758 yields 0.91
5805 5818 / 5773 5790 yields 1.04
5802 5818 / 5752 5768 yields 0.97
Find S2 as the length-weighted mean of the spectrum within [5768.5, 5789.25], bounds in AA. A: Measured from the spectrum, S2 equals 10.2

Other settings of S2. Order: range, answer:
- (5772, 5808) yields 9.98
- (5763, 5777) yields 11.1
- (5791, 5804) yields 9.94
